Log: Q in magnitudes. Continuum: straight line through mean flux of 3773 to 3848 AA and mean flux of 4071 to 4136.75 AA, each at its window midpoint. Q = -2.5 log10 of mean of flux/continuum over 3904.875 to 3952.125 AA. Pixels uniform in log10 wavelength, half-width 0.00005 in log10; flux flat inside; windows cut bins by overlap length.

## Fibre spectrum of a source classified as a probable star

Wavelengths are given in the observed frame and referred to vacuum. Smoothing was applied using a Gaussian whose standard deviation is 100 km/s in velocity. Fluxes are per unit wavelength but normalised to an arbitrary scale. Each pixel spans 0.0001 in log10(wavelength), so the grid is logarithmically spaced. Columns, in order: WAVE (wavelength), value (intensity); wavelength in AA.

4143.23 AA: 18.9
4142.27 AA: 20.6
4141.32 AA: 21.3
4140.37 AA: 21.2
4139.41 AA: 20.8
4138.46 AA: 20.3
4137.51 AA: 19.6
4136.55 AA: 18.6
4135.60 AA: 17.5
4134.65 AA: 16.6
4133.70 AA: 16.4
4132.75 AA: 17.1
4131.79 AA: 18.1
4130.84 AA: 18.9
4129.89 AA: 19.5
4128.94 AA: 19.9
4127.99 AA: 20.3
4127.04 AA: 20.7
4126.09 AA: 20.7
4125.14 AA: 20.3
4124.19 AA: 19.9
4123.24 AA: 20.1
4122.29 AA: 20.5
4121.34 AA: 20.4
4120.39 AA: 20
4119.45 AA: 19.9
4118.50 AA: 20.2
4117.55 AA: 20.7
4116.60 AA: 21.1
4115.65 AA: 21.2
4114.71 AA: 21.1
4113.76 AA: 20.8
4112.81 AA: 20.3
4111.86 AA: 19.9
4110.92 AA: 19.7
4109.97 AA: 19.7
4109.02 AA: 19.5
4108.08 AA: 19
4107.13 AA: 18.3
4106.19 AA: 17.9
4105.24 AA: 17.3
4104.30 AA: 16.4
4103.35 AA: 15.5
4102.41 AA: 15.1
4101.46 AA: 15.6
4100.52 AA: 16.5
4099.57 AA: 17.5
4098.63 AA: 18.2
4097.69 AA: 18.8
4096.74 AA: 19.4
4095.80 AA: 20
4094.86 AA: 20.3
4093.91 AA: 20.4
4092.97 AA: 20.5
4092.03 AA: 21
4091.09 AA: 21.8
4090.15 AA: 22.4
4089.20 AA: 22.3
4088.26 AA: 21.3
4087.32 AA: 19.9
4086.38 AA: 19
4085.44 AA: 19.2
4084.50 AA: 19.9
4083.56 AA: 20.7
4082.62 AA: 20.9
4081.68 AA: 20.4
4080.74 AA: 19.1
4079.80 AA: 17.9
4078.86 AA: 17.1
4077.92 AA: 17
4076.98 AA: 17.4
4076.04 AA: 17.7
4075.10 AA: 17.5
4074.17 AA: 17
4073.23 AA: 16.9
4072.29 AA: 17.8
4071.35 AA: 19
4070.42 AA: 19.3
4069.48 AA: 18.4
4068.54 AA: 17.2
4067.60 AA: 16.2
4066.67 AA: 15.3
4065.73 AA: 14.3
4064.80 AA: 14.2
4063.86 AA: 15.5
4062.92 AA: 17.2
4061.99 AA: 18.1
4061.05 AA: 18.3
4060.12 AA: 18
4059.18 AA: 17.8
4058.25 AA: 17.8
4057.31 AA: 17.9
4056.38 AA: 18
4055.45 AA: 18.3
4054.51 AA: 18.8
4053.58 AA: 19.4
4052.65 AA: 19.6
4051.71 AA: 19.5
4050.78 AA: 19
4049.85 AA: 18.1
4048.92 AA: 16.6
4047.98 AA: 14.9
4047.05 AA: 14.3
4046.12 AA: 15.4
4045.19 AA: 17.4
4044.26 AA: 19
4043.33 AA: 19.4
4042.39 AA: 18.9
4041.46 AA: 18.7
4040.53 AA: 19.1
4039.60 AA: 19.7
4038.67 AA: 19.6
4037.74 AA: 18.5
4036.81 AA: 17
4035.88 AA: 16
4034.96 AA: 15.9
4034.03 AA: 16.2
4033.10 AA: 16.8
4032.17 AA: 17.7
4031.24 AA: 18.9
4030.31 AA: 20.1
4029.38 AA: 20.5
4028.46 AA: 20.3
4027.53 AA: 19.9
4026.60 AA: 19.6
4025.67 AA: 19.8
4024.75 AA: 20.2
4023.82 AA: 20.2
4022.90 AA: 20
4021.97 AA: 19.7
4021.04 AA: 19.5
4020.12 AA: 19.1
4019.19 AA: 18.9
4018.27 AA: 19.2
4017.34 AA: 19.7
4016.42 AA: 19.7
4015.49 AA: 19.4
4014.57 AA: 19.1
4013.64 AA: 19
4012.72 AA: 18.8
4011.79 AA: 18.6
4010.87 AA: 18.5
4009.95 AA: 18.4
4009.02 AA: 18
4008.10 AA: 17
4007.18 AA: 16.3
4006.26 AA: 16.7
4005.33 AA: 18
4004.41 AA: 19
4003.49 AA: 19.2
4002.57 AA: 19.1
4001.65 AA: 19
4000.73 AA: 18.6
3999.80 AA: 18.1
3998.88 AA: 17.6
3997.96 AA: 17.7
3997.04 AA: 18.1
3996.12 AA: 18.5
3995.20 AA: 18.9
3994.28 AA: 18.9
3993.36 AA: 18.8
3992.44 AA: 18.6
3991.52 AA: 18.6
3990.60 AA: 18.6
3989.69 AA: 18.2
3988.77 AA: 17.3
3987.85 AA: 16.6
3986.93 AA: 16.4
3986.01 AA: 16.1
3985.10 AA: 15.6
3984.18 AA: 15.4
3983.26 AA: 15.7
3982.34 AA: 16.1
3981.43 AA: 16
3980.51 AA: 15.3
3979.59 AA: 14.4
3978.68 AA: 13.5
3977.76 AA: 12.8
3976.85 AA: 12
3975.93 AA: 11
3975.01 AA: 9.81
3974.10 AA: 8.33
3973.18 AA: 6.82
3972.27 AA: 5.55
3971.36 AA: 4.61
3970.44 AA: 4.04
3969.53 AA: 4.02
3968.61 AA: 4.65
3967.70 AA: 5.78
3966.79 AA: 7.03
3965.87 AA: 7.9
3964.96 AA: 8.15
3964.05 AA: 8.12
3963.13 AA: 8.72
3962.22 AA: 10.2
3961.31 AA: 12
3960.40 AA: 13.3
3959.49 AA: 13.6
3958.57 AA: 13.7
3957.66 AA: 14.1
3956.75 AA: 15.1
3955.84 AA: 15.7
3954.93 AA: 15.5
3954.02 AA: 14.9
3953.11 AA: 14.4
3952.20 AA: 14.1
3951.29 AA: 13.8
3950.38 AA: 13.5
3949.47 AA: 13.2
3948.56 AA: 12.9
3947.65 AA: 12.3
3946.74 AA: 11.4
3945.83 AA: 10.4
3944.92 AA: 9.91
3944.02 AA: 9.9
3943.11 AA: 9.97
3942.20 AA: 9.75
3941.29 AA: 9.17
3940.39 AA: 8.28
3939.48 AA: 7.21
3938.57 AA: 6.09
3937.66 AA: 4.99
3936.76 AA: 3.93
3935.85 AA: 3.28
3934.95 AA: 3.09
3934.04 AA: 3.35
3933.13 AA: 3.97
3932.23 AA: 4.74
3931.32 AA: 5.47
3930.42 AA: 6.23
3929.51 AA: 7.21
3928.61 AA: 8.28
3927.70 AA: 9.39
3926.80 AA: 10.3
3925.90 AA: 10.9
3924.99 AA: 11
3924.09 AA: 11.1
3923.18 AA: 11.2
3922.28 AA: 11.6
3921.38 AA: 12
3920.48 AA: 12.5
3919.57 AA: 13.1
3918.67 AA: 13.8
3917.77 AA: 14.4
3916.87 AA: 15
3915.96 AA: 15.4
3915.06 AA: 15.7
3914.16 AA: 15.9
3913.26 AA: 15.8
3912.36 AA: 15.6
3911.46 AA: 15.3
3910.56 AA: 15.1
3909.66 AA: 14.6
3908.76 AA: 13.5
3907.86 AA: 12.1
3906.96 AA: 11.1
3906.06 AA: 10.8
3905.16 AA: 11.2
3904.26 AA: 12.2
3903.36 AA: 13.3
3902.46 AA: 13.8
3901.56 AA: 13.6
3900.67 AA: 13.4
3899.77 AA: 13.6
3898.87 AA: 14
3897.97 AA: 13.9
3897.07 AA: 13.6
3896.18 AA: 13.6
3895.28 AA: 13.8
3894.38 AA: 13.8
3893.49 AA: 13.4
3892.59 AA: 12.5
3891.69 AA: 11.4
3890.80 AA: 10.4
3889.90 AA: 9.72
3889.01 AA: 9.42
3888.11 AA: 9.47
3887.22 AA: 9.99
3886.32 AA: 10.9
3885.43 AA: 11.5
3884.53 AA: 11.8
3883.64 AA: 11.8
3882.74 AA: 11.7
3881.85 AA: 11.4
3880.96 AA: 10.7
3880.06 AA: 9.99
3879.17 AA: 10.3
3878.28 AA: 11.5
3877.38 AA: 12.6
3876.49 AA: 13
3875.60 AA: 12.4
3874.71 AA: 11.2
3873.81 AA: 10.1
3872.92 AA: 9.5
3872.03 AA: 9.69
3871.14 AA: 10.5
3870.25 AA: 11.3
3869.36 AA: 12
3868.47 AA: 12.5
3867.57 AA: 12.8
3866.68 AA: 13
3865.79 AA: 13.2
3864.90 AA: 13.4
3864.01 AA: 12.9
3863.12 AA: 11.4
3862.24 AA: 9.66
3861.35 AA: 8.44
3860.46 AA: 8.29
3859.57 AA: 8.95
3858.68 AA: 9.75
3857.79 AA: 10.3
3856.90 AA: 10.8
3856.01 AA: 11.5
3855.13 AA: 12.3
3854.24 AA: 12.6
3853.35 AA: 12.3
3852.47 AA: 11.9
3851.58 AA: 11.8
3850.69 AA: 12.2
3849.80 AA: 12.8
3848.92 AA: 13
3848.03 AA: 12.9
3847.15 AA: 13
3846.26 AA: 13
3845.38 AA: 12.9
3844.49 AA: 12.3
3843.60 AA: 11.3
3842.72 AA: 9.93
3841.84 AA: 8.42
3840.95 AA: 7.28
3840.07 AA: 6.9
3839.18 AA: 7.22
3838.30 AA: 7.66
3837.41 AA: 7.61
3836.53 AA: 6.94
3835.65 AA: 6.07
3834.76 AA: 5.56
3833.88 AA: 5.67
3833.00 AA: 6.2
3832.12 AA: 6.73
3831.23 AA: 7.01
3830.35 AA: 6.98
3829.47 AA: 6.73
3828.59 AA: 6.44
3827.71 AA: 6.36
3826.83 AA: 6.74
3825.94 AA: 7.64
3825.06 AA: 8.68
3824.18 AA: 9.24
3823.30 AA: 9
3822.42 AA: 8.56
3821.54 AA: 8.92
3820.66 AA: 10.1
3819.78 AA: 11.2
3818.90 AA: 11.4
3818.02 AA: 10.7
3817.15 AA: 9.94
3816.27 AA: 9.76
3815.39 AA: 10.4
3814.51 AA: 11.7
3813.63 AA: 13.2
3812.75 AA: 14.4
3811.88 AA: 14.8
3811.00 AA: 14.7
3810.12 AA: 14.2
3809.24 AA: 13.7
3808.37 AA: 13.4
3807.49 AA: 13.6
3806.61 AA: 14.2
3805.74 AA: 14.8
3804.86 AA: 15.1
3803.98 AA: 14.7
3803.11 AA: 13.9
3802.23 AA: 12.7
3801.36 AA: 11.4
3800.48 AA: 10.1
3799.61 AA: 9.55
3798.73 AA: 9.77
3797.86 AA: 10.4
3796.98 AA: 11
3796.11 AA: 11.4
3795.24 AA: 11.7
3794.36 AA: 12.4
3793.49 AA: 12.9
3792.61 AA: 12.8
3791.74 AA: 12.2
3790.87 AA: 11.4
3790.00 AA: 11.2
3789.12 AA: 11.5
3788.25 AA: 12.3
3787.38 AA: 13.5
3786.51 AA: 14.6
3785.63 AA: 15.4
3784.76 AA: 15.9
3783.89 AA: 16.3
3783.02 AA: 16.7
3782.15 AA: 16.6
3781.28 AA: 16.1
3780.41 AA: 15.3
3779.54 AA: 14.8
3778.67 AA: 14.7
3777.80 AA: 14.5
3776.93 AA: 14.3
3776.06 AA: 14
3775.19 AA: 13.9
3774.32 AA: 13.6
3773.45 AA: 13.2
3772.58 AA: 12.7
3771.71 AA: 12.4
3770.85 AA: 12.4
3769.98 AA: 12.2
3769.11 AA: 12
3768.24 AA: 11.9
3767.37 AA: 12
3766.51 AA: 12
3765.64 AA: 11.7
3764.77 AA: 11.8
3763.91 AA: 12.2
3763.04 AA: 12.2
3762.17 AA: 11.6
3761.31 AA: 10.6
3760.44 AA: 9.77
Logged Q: 0.33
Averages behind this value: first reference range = 11.3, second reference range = 19.1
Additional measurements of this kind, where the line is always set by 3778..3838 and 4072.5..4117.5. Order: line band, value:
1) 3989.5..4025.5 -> -0.12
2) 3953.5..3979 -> 0.48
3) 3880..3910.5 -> 0.13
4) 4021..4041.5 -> -0.09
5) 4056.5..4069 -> 0.09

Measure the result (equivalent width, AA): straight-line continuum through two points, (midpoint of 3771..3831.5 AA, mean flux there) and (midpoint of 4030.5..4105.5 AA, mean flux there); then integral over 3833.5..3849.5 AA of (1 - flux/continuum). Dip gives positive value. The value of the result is 4.5 AA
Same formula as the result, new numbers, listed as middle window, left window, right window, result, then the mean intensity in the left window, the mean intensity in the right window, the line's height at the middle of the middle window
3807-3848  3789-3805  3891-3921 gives 8.75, 11.8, 13.6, 12.3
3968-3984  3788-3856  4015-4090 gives 5.61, 10.7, 18.4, 15.8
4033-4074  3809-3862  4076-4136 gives -0.30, 9.93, 19.3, 17.5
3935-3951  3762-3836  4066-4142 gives 6.47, 11.7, 19.1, 15.2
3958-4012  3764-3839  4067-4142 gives 6.87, 11.6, 19.2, 16.2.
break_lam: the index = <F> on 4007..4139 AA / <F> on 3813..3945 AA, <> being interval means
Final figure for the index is 1.8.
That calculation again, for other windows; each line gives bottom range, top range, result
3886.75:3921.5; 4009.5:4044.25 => 1.44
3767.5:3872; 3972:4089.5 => 1.54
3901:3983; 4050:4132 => 1.74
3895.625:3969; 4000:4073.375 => 1.63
